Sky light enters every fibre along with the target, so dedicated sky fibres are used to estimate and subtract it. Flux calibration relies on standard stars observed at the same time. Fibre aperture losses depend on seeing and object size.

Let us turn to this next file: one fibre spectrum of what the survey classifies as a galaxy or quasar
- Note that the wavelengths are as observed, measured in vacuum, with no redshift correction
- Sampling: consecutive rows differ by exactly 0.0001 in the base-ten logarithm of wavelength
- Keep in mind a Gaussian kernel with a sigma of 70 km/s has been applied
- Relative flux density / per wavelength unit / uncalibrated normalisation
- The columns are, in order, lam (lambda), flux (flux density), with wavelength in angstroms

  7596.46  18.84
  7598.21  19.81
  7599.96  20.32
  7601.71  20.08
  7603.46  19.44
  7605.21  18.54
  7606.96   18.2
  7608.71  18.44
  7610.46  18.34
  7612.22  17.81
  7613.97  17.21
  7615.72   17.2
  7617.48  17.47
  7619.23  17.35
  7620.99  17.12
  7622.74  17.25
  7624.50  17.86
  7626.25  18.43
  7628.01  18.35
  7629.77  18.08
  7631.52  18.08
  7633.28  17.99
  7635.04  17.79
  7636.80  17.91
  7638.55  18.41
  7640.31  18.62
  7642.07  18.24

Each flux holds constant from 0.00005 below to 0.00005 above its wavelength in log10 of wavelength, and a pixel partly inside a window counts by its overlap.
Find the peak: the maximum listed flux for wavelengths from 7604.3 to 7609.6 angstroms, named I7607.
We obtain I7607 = 18.54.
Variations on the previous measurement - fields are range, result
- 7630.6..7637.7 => 18.08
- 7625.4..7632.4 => 18.43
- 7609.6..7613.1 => 18.34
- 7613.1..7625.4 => 17.86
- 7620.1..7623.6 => 17.25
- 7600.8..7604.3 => 20.08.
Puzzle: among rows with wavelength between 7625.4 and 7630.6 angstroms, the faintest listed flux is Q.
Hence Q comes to 18.08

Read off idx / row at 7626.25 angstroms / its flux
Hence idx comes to 18.43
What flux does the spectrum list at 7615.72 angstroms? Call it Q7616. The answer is 17.2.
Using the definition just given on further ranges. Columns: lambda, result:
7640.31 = 18.62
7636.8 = 17.91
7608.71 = 18.44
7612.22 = 17.81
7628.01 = 18.35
